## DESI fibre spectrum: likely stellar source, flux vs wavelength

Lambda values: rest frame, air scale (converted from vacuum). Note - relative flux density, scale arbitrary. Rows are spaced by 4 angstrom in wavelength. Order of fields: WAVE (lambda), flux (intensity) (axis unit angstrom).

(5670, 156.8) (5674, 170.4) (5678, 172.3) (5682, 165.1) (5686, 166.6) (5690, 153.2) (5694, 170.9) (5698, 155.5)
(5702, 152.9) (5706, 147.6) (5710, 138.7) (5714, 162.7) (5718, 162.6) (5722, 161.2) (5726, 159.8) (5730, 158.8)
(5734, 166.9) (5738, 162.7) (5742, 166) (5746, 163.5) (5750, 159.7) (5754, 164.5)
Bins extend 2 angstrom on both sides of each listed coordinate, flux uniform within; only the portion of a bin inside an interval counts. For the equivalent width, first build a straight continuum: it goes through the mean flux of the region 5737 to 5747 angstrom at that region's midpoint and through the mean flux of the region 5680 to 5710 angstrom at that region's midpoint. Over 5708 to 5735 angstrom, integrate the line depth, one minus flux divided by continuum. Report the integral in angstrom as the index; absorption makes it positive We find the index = 0.5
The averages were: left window 157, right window 164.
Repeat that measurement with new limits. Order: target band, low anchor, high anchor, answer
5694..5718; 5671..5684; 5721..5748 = 1.7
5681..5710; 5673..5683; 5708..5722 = 1.0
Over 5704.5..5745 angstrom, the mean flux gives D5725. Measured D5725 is 159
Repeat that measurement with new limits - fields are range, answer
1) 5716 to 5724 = 162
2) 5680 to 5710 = 157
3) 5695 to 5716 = 152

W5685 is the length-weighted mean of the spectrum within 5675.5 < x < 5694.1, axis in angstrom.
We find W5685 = 165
